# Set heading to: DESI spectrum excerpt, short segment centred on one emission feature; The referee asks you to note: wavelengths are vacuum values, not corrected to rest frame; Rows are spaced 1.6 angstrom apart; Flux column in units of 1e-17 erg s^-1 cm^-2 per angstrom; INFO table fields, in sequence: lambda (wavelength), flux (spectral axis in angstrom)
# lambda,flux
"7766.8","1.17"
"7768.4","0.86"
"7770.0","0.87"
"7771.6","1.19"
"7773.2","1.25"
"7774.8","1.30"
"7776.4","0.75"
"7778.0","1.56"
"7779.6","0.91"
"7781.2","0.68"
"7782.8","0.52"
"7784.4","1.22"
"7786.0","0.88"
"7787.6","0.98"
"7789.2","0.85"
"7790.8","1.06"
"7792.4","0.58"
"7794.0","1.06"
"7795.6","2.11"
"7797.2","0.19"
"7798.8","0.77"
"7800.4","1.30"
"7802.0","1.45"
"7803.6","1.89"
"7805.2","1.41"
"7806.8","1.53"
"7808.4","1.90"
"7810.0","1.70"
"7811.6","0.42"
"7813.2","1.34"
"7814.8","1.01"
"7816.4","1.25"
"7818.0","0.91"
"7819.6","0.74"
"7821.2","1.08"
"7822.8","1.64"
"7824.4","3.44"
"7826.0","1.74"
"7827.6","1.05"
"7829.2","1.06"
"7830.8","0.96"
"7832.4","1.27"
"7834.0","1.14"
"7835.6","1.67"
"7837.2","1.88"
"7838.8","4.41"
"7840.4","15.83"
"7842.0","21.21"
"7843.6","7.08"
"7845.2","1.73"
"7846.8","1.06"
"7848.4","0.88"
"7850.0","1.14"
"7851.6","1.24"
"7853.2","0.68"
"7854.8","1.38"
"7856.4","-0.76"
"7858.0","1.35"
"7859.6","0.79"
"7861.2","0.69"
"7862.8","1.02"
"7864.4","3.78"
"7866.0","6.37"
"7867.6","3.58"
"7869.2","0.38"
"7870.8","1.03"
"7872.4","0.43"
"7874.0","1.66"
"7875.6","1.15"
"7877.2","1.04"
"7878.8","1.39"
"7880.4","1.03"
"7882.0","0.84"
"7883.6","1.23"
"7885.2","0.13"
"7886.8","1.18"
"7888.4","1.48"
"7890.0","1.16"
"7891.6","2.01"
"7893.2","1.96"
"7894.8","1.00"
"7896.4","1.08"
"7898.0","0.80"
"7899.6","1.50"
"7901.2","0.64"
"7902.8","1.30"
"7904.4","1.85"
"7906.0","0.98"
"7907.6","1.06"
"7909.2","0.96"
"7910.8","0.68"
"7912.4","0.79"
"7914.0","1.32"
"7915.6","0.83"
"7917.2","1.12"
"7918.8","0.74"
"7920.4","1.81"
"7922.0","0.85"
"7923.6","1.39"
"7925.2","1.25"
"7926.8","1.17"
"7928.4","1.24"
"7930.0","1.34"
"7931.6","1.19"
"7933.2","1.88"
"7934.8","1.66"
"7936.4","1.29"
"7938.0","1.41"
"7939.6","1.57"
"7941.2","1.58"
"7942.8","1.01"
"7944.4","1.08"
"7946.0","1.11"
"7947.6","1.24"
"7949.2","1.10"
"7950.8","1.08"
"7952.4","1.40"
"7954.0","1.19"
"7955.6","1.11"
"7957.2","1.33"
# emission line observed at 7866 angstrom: [N II] 6583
